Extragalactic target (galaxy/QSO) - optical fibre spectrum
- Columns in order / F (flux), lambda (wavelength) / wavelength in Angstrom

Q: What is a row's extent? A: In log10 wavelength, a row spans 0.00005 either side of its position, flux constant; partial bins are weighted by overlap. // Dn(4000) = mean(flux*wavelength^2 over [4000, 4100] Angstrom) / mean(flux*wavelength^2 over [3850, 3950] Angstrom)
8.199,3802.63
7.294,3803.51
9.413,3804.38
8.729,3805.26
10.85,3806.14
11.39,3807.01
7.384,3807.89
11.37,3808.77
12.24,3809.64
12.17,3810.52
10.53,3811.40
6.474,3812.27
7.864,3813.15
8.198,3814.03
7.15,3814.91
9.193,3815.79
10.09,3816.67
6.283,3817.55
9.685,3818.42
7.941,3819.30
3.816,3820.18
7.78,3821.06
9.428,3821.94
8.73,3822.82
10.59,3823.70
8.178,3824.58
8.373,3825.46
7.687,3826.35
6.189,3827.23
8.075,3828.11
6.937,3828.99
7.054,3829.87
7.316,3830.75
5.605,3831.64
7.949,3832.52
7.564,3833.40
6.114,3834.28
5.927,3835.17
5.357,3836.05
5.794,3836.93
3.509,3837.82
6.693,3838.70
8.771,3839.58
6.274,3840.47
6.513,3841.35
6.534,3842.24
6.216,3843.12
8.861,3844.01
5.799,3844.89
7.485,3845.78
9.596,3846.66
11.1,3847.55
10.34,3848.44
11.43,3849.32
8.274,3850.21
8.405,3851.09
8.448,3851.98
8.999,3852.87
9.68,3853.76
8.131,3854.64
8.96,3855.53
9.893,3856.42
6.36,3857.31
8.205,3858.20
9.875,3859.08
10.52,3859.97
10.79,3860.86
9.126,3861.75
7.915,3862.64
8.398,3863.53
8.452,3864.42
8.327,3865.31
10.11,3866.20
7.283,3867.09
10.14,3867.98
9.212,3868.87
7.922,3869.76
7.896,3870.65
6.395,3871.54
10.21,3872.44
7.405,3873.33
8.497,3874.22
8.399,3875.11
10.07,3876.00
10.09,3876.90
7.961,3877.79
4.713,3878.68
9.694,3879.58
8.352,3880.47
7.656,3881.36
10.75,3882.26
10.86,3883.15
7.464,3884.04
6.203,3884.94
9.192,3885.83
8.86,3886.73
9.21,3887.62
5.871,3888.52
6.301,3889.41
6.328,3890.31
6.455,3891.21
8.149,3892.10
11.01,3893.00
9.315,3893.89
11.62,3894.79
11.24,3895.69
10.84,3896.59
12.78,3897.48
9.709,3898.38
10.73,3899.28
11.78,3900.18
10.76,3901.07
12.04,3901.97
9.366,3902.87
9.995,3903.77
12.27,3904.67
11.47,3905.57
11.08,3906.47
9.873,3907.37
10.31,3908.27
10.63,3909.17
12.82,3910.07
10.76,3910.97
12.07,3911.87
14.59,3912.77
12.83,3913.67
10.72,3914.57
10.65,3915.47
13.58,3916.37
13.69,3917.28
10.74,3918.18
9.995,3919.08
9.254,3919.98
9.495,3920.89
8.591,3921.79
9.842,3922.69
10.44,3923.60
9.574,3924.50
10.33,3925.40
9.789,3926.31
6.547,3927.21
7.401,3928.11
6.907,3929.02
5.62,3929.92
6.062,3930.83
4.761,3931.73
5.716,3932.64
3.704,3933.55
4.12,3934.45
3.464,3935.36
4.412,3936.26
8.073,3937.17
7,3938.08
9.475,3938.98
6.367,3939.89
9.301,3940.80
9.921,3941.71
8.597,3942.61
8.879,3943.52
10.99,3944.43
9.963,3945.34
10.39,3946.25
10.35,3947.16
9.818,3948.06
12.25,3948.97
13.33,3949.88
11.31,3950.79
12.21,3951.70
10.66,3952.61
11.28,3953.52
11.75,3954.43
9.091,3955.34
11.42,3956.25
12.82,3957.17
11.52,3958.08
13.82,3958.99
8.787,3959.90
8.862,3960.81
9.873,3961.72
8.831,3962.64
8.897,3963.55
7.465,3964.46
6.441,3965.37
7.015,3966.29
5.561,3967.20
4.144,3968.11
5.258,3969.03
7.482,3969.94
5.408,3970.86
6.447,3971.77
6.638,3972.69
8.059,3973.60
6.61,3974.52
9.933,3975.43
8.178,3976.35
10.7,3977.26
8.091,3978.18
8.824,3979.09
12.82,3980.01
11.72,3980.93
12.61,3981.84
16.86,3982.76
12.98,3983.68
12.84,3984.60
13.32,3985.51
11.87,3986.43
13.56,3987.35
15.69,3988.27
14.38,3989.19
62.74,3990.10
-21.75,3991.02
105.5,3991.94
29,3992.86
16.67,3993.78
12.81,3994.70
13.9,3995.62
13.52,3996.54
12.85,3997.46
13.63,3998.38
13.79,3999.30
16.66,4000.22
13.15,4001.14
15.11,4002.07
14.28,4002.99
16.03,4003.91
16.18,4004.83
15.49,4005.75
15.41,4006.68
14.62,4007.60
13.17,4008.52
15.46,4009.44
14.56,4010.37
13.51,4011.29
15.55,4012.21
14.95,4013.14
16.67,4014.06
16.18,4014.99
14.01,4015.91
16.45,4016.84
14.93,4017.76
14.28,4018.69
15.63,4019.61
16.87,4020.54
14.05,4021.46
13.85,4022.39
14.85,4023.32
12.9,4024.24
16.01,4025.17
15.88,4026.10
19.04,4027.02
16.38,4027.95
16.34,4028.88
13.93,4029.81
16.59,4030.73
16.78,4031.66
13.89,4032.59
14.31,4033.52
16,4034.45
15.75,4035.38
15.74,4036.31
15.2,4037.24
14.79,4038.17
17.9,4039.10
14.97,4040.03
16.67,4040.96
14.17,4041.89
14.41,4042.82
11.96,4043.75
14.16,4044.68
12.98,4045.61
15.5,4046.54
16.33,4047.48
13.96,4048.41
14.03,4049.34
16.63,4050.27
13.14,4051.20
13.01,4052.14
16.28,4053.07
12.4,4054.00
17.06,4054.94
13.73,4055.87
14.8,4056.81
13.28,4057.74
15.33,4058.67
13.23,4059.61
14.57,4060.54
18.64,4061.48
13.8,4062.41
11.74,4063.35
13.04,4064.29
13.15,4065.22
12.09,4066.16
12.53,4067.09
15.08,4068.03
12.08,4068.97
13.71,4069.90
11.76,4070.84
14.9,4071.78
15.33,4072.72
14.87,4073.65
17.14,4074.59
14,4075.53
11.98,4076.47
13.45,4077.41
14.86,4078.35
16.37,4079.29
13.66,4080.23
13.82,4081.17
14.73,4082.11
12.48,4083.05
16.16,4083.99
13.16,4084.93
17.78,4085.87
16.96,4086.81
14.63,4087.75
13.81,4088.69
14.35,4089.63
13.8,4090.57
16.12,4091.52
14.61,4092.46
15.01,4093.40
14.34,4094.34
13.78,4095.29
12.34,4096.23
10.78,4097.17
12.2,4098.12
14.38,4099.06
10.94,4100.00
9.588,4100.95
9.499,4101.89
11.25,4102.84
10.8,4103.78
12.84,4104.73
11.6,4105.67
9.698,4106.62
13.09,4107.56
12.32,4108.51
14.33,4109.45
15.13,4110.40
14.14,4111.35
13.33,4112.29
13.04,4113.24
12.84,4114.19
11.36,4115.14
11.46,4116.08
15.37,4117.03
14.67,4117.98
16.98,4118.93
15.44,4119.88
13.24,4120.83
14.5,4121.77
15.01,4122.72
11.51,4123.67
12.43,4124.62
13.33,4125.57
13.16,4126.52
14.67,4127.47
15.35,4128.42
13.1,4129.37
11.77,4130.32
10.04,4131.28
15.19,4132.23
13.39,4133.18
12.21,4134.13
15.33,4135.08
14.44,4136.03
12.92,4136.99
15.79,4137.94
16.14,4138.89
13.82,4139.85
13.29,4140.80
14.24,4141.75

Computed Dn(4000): 1.7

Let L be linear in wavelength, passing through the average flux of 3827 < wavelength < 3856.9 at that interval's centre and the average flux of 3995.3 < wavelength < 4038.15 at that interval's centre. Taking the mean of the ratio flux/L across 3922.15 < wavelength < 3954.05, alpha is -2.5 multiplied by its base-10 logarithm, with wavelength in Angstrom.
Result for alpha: 0.35 mag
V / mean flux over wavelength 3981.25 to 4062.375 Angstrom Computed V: 16.1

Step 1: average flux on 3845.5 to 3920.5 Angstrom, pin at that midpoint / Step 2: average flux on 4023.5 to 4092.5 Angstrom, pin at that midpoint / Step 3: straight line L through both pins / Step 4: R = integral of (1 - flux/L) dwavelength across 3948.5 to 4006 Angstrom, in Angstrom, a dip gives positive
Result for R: -3.9 Angstrom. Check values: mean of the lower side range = 9.59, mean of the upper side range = 14.7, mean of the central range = 13.3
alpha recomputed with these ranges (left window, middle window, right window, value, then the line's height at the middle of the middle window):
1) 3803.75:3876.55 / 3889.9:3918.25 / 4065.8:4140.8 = -0.14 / 9.61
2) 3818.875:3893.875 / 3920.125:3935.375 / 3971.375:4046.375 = 0.49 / 11.6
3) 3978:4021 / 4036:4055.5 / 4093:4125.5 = 0.03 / 15.2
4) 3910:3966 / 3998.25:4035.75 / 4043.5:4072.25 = -0.22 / 12.5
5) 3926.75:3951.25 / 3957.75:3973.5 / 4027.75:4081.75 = 0.21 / 9.47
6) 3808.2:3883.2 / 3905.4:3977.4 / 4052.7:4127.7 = 0.13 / 10.4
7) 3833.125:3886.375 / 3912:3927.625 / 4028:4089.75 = -0.05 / 10.2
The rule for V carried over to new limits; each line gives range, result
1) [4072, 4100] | 14.3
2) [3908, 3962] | 9.62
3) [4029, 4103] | 14.2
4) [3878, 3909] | 9.48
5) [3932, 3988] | 9.32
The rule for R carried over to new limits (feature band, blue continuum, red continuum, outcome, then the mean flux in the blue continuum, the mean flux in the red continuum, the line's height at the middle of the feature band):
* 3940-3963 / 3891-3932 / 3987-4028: 4.7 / 10.2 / 17.5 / 13.3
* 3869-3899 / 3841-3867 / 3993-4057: 3.4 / 8.7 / 15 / 9.81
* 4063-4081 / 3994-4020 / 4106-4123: 0.4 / 14.8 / 13.6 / 14.1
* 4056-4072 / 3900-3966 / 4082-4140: -1.6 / 9.68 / 13.5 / 12.5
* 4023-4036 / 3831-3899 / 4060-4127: -3.7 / 8.38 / 13.6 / 12.1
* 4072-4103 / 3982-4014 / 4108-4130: 1.9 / 17.8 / 13.8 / 14.8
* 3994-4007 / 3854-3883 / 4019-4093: -1.6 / 8.71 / 14.7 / 12.9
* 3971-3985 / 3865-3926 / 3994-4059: 3.2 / 9.75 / 14.9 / 13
